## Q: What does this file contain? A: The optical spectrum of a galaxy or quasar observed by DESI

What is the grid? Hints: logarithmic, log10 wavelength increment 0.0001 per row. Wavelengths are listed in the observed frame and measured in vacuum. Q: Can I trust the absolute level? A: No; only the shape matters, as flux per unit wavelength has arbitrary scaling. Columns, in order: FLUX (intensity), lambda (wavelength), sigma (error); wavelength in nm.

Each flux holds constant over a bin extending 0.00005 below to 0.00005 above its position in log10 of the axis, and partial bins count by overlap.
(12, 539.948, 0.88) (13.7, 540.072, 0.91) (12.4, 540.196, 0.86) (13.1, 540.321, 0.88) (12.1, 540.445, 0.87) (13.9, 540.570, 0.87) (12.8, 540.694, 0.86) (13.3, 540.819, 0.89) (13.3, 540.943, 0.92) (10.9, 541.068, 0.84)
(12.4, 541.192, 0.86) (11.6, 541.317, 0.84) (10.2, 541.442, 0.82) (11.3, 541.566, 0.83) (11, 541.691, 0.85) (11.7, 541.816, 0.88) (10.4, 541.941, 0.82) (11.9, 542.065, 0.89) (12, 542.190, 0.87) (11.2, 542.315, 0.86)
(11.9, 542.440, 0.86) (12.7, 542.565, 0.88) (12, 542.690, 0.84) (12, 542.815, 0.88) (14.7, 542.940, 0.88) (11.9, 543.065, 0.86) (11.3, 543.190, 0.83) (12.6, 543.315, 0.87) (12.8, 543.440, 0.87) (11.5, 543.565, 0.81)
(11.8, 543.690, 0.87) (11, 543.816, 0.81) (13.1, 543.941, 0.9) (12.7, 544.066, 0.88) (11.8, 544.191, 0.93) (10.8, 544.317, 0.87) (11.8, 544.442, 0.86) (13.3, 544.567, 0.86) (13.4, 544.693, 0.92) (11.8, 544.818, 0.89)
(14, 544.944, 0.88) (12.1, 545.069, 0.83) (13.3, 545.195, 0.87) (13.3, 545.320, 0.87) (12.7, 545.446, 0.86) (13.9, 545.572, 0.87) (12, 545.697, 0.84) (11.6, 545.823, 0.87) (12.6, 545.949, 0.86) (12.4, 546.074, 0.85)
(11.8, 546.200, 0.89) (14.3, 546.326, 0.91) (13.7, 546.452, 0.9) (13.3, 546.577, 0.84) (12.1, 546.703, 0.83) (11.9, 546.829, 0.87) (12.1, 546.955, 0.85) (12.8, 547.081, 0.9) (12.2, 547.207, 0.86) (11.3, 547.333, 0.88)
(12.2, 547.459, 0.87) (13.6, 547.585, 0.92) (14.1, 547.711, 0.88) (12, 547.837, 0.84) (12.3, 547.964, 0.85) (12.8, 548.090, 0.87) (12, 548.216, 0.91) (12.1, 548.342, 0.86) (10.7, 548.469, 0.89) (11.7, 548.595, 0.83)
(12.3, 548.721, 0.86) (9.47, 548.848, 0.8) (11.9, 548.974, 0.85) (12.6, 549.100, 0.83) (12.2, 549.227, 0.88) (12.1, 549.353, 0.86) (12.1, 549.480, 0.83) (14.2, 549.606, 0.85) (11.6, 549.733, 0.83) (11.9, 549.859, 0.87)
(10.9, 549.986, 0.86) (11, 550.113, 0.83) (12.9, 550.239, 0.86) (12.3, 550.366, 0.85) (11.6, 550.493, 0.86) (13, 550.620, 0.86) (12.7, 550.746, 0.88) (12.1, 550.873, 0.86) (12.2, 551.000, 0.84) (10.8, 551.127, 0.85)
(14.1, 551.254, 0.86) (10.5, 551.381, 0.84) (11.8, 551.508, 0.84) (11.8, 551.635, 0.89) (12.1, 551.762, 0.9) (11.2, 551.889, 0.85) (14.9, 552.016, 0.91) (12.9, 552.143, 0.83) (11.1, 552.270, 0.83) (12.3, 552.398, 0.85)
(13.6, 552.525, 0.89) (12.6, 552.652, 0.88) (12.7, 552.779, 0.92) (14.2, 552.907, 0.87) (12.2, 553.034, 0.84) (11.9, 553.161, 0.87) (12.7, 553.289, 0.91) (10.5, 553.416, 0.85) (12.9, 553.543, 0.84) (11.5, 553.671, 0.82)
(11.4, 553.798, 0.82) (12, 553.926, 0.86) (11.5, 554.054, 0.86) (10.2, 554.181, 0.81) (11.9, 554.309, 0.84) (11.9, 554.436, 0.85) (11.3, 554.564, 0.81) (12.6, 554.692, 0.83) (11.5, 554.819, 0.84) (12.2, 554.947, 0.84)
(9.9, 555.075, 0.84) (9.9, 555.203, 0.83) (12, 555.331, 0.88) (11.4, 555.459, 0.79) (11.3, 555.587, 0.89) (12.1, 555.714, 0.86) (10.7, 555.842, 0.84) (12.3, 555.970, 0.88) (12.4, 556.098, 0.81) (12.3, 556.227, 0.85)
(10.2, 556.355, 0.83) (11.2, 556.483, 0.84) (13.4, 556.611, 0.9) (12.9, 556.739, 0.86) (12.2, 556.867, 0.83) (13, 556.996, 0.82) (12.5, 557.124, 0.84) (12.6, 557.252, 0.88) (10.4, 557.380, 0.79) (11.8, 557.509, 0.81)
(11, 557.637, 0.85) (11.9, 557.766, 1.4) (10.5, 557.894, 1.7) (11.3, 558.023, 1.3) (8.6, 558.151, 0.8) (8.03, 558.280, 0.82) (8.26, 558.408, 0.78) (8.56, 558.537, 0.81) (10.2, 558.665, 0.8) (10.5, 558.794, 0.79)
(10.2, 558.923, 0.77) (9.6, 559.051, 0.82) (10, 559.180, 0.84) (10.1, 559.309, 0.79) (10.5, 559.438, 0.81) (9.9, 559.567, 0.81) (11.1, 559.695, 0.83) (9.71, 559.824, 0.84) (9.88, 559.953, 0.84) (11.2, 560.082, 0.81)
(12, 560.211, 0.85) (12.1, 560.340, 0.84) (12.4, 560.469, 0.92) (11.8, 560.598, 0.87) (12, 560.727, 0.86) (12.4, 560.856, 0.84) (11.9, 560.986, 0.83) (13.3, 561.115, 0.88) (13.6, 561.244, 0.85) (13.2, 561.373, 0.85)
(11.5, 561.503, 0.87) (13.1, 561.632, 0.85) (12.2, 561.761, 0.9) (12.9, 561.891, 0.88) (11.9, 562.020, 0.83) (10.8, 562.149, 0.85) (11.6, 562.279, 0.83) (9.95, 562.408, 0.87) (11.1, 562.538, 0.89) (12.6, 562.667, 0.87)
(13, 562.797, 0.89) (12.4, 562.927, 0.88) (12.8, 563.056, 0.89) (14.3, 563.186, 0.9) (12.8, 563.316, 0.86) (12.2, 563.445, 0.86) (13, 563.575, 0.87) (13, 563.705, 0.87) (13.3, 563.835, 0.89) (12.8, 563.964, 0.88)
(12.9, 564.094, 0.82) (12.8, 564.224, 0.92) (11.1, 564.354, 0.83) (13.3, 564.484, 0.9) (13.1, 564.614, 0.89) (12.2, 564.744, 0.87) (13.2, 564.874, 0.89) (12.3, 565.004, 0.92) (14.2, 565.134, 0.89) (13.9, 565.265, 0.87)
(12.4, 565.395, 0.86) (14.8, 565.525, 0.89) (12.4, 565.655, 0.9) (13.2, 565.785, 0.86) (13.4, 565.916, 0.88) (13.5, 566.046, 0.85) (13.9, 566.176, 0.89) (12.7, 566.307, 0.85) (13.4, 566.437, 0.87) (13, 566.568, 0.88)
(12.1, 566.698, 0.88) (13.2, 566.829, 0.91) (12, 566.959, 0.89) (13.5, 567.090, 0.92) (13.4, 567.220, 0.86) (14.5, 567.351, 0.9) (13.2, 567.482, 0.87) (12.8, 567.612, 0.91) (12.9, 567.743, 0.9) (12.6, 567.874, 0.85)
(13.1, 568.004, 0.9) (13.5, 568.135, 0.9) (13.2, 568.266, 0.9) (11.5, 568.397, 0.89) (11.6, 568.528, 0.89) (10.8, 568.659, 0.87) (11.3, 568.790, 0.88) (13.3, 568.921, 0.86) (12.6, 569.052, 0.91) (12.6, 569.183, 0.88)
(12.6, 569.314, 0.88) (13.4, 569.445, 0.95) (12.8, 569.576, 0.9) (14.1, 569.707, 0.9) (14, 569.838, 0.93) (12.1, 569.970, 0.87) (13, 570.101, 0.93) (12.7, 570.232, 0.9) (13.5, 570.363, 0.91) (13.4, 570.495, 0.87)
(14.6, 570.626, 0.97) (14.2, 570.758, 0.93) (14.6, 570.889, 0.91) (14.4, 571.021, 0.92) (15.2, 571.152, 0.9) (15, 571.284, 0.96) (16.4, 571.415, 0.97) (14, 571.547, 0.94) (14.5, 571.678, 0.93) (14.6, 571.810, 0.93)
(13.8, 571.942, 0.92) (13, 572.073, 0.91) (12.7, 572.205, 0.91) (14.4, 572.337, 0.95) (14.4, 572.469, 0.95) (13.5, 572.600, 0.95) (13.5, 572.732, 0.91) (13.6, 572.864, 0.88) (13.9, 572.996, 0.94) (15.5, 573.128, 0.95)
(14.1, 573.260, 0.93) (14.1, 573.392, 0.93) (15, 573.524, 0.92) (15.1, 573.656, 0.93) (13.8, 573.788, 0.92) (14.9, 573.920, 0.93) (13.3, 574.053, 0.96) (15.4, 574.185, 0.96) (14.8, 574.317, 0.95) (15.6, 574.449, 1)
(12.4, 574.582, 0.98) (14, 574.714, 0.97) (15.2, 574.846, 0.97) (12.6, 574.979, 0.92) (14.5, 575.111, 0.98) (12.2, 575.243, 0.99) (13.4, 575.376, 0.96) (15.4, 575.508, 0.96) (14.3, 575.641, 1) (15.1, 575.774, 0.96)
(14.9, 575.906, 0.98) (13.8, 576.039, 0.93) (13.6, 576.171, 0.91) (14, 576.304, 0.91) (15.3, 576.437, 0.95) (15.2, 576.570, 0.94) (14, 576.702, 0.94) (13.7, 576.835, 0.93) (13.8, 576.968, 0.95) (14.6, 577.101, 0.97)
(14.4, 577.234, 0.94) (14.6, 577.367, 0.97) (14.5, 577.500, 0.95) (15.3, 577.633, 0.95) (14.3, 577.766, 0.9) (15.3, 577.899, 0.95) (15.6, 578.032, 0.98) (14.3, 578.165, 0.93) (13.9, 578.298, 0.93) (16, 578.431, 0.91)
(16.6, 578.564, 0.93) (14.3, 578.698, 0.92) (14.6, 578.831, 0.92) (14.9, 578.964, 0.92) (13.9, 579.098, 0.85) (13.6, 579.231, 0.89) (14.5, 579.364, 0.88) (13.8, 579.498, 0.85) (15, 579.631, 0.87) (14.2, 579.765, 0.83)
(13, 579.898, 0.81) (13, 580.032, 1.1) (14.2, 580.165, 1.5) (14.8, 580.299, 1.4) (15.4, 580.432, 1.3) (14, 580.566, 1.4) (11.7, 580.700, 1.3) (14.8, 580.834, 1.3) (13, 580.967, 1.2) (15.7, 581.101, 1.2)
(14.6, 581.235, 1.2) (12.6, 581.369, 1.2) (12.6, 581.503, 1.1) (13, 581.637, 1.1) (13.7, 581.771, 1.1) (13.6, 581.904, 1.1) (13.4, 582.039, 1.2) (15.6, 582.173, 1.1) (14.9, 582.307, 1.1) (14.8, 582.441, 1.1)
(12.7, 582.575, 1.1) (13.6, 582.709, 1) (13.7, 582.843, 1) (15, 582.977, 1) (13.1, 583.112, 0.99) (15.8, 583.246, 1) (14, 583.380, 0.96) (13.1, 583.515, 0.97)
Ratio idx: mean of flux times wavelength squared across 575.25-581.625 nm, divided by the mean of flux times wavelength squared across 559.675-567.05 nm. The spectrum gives 1.20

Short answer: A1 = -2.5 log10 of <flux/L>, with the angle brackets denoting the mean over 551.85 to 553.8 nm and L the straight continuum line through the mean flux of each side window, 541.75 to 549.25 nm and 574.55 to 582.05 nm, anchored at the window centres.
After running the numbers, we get 0.02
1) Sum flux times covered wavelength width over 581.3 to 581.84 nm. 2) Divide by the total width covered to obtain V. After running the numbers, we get 13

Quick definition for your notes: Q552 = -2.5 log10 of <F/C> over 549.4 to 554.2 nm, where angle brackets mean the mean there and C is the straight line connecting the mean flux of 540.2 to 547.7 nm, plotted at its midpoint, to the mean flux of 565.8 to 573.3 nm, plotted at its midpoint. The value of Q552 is 0.04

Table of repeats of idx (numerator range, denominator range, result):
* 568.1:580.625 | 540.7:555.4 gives 1.27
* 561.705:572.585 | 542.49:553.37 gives 1.14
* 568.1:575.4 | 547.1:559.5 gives 1.25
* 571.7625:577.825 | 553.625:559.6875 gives 1.37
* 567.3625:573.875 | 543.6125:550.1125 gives 1.20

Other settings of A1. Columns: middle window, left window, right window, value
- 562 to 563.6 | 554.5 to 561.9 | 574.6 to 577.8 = -0.009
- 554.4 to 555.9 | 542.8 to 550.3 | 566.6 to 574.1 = 0.124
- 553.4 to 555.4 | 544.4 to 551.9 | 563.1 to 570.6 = 0.096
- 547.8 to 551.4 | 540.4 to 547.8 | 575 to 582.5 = 0.055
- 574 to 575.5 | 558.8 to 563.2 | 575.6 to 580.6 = -0.007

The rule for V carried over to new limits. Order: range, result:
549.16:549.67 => 12.6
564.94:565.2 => 13.2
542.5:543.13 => 12.7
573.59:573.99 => 14.6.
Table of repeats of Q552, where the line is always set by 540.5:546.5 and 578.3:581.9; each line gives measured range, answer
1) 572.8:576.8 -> -0.03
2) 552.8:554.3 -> 0.08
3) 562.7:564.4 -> 0.04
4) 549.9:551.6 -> 0.06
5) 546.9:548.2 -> 0.00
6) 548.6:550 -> 0.06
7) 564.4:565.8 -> 0.02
